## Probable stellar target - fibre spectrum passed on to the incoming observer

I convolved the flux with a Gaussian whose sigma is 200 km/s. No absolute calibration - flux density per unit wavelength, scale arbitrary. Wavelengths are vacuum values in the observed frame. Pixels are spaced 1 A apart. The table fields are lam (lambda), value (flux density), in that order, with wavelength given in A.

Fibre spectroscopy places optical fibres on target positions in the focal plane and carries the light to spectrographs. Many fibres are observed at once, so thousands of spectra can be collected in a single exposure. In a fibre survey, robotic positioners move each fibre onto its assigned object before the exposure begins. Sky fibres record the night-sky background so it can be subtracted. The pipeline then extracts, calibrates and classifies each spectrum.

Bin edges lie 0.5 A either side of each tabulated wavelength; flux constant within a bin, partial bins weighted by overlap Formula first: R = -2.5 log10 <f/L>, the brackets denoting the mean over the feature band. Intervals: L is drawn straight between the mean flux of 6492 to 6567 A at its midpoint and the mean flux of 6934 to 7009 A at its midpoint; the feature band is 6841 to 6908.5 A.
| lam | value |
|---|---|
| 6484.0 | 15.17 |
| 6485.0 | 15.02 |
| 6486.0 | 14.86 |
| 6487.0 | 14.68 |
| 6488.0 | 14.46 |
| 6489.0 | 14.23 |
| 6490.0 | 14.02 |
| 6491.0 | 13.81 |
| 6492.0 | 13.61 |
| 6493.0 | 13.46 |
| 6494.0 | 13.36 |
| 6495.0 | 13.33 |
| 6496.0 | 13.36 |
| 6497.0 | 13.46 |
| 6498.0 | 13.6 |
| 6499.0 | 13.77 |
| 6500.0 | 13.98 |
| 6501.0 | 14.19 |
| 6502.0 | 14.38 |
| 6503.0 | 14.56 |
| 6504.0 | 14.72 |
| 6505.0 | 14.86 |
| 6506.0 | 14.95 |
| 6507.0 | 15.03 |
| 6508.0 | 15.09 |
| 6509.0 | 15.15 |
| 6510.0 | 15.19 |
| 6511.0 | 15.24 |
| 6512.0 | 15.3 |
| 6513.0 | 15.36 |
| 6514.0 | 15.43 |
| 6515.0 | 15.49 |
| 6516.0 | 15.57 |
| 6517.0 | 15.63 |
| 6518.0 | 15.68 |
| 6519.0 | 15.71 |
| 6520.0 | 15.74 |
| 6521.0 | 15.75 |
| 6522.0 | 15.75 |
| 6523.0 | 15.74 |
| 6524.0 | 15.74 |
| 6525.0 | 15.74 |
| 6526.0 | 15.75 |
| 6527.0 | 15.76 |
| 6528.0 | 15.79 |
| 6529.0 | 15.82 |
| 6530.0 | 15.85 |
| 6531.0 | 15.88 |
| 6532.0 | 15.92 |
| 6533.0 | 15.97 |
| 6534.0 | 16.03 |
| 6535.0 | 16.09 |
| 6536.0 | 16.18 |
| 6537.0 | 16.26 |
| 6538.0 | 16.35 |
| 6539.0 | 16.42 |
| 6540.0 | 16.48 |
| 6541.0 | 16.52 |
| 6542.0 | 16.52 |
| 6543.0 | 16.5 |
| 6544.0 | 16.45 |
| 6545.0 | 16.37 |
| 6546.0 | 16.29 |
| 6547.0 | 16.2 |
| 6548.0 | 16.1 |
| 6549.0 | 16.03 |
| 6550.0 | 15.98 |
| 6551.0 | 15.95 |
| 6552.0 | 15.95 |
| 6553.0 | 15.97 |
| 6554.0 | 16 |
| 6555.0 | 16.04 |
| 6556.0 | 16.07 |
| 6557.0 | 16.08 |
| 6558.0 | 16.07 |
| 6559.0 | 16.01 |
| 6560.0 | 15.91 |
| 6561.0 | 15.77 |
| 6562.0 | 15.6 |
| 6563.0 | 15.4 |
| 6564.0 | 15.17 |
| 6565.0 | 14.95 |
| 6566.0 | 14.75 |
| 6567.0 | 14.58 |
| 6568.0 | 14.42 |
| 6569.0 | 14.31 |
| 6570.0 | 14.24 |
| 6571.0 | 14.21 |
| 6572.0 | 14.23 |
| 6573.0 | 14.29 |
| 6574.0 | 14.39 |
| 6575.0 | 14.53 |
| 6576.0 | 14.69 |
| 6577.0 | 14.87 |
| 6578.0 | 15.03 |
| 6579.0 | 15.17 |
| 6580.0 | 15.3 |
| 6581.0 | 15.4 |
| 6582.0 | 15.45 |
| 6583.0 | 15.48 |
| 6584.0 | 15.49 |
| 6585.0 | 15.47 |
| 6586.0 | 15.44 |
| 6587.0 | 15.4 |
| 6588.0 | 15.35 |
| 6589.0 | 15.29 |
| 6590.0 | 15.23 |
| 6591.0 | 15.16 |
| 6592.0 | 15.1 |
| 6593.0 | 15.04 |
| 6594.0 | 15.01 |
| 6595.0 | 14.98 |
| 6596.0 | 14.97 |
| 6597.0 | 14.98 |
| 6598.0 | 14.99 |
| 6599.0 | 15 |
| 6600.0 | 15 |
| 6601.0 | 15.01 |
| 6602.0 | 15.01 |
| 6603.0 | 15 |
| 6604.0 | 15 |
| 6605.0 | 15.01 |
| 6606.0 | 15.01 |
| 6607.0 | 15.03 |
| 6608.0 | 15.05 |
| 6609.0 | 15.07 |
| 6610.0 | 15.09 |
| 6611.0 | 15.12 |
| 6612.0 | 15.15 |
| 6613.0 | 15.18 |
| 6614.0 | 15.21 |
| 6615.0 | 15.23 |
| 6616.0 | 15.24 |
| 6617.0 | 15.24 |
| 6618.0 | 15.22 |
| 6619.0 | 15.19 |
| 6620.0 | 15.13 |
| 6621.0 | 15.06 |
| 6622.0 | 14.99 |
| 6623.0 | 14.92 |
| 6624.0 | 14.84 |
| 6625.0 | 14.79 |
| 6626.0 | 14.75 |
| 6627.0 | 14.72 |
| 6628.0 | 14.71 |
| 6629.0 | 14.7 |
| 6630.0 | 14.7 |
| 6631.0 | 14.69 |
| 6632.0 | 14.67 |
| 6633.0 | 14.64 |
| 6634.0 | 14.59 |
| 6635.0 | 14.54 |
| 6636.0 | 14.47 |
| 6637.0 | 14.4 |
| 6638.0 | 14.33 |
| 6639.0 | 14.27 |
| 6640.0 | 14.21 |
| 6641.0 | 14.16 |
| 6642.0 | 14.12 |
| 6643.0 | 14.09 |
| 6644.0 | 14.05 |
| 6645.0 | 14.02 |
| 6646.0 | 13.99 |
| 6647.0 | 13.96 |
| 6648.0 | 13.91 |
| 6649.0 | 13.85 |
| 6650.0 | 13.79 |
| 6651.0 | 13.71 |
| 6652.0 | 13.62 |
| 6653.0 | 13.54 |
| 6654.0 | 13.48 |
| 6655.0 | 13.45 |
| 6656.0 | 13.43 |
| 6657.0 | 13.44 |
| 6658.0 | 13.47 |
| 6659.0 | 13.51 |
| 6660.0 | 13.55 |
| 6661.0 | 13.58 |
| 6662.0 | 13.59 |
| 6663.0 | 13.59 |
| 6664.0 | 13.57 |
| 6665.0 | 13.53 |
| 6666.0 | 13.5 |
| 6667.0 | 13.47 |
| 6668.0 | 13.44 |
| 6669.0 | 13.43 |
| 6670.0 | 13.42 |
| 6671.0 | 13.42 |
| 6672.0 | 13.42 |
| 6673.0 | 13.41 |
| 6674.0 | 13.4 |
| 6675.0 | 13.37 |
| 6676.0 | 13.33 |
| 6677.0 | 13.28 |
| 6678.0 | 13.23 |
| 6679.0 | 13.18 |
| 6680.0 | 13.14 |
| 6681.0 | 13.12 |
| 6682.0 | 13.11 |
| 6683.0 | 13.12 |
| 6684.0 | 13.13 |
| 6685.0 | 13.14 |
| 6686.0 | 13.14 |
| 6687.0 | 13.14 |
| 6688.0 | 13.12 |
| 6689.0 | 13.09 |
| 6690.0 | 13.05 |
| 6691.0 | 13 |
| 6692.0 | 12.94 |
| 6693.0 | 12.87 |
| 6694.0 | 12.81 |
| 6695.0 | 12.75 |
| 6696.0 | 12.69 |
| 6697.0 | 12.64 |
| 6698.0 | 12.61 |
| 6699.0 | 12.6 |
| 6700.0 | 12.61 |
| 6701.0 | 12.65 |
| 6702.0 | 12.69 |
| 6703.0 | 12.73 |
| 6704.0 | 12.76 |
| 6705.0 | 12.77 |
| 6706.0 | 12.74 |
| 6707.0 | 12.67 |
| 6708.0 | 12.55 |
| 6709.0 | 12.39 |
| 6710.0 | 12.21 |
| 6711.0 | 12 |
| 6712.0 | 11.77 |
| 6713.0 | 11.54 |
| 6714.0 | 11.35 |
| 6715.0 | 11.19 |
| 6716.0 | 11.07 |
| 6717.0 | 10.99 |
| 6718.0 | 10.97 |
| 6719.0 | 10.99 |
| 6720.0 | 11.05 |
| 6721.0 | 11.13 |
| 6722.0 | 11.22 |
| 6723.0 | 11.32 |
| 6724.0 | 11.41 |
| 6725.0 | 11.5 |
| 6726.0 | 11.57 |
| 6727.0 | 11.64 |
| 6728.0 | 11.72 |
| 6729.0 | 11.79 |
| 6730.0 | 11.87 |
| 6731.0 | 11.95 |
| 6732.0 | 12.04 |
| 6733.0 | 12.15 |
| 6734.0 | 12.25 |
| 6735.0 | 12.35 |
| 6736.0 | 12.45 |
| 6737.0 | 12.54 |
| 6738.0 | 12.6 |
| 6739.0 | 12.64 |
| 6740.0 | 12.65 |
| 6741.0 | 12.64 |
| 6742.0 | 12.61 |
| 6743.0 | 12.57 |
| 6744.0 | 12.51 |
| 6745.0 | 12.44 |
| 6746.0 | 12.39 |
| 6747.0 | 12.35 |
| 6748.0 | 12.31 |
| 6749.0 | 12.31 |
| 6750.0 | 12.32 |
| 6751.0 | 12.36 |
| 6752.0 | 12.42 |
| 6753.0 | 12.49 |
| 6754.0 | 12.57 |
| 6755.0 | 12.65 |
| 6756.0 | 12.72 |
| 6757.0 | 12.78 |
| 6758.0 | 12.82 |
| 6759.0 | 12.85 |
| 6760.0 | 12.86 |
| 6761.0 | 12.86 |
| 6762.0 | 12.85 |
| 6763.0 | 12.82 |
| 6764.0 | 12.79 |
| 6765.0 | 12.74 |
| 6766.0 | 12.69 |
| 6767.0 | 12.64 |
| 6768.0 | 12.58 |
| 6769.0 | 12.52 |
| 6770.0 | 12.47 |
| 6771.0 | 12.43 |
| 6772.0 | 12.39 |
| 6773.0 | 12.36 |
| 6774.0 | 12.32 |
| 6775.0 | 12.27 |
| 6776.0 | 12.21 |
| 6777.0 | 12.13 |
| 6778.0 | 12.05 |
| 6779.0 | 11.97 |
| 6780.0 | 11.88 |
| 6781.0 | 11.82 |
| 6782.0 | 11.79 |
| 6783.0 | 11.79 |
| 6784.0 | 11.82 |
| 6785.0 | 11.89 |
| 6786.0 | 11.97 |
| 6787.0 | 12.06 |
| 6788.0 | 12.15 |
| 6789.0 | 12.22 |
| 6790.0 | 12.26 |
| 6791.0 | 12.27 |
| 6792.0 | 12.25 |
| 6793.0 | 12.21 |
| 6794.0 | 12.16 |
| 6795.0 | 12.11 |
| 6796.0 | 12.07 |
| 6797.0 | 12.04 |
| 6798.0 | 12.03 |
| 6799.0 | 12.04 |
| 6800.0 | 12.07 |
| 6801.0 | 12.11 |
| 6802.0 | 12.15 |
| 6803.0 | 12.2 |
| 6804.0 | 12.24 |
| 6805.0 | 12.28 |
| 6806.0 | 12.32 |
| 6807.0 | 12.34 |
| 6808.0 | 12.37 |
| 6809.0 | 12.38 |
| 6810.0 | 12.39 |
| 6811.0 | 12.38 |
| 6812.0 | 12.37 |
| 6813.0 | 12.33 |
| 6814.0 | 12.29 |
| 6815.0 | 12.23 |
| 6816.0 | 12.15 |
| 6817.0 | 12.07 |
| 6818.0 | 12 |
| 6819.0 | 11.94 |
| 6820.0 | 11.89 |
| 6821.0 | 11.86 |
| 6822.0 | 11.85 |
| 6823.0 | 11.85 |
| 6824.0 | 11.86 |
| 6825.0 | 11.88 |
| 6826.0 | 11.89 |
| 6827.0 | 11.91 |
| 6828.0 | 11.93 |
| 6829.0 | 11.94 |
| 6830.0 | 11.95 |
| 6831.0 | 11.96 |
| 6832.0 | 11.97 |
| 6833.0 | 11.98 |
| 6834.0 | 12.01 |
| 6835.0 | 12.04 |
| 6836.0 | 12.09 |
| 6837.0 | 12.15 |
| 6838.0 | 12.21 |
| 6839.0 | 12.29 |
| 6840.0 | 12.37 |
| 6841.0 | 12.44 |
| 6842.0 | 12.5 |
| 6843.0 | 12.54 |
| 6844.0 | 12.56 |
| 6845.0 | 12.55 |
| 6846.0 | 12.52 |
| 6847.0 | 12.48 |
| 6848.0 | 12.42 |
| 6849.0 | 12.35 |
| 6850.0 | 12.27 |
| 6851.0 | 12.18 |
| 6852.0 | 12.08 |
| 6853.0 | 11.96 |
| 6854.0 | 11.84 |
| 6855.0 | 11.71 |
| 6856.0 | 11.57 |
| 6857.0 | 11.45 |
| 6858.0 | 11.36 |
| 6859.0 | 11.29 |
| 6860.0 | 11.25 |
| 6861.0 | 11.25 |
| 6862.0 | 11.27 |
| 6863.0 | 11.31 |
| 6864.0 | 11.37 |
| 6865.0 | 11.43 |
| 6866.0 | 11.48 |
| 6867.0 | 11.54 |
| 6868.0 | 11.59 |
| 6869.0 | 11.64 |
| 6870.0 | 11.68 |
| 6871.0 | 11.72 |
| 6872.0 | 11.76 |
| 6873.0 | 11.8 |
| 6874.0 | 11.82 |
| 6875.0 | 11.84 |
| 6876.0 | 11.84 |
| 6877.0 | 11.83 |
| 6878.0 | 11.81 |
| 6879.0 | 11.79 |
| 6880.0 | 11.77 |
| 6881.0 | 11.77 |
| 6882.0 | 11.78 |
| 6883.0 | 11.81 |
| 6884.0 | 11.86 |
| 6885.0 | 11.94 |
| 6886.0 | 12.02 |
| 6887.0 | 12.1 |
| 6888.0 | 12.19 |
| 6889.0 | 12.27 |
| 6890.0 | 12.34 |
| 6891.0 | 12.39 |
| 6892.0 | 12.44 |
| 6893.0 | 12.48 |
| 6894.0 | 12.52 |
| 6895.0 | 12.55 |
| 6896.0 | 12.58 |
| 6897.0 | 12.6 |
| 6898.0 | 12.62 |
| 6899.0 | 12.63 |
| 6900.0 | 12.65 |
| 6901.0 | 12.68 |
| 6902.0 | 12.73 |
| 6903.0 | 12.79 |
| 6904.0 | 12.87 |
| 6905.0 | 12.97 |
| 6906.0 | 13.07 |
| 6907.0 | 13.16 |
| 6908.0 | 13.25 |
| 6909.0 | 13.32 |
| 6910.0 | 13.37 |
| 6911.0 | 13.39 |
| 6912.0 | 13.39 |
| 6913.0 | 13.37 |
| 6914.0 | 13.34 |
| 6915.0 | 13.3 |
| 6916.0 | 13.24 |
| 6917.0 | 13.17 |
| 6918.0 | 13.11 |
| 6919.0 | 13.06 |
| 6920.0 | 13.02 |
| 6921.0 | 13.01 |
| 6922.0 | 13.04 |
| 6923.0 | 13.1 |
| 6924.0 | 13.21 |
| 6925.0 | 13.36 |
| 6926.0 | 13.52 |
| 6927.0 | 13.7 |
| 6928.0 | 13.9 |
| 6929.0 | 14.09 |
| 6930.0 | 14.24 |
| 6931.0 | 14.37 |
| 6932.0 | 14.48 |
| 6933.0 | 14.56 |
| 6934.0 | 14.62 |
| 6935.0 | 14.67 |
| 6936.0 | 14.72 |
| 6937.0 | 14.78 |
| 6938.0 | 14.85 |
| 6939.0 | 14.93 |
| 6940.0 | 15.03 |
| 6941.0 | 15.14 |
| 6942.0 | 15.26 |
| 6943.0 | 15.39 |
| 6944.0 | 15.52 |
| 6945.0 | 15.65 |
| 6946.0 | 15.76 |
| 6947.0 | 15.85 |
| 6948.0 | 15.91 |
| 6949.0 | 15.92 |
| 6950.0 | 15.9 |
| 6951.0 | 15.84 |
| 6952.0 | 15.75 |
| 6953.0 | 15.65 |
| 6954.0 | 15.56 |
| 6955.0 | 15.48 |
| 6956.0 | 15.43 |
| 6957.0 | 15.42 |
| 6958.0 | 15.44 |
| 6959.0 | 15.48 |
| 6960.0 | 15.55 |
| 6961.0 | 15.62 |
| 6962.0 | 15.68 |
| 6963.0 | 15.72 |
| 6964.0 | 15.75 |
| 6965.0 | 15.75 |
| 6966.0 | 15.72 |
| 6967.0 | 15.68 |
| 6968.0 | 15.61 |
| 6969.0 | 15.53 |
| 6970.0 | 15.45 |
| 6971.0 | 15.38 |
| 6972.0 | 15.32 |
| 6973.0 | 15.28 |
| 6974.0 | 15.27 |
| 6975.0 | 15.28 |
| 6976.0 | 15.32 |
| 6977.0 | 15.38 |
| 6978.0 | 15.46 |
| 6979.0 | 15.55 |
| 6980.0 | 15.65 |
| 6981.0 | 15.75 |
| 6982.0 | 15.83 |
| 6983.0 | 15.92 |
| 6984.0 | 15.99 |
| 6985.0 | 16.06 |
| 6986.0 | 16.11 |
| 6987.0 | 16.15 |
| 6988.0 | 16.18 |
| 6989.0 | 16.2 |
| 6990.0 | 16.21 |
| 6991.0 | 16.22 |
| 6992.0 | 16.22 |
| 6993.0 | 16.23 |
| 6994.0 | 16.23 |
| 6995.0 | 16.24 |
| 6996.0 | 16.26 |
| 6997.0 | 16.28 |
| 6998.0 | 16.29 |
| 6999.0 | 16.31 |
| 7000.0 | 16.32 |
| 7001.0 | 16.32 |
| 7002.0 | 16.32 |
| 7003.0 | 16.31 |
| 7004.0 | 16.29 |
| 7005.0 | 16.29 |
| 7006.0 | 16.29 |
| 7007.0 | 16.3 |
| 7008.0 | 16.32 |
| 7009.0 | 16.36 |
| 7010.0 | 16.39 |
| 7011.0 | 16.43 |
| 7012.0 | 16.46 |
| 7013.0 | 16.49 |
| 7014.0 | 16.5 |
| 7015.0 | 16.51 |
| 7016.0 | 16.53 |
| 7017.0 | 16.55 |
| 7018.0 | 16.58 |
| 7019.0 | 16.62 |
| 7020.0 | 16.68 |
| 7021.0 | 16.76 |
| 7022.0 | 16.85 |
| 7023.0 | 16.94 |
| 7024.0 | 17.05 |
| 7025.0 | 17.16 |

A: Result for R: 0.281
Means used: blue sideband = 15.5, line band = 12.1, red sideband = 15.7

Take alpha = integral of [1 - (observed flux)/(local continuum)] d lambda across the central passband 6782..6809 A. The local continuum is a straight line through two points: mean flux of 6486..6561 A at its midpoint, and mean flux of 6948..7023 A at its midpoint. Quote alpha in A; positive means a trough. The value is 6.2 A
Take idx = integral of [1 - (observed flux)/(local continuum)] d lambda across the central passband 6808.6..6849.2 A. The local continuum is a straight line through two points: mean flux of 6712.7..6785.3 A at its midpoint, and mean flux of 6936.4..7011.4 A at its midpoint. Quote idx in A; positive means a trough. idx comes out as 3.9 A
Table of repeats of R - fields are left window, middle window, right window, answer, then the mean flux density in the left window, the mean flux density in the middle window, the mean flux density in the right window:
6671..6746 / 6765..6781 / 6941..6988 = 0.08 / 12.4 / 12.3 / 15.6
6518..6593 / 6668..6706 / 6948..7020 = 0.20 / 15.6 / 13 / 16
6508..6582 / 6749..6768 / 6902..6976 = 0.19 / 15.6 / 12.7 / 14.6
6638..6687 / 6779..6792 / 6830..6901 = 0.05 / 13.6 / 12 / 12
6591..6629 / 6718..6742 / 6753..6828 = 0.11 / 15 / 11.9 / 12.3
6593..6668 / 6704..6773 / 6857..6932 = 0.12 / 14.5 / 12.2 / 12.5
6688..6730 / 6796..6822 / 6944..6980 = 0.11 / 12.1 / 12.2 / 15.6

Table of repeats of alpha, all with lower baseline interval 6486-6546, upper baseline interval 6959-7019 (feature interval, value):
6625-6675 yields 4.92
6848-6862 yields 3.58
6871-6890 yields 4.72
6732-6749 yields 3.43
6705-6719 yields 3.37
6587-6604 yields 0.31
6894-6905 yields 2.21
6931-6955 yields 0.98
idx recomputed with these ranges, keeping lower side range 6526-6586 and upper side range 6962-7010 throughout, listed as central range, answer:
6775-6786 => 2.7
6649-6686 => 5.4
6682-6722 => 8.5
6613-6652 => 2.8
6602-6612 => 0.4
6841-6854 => 2.9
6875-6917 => 8.8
